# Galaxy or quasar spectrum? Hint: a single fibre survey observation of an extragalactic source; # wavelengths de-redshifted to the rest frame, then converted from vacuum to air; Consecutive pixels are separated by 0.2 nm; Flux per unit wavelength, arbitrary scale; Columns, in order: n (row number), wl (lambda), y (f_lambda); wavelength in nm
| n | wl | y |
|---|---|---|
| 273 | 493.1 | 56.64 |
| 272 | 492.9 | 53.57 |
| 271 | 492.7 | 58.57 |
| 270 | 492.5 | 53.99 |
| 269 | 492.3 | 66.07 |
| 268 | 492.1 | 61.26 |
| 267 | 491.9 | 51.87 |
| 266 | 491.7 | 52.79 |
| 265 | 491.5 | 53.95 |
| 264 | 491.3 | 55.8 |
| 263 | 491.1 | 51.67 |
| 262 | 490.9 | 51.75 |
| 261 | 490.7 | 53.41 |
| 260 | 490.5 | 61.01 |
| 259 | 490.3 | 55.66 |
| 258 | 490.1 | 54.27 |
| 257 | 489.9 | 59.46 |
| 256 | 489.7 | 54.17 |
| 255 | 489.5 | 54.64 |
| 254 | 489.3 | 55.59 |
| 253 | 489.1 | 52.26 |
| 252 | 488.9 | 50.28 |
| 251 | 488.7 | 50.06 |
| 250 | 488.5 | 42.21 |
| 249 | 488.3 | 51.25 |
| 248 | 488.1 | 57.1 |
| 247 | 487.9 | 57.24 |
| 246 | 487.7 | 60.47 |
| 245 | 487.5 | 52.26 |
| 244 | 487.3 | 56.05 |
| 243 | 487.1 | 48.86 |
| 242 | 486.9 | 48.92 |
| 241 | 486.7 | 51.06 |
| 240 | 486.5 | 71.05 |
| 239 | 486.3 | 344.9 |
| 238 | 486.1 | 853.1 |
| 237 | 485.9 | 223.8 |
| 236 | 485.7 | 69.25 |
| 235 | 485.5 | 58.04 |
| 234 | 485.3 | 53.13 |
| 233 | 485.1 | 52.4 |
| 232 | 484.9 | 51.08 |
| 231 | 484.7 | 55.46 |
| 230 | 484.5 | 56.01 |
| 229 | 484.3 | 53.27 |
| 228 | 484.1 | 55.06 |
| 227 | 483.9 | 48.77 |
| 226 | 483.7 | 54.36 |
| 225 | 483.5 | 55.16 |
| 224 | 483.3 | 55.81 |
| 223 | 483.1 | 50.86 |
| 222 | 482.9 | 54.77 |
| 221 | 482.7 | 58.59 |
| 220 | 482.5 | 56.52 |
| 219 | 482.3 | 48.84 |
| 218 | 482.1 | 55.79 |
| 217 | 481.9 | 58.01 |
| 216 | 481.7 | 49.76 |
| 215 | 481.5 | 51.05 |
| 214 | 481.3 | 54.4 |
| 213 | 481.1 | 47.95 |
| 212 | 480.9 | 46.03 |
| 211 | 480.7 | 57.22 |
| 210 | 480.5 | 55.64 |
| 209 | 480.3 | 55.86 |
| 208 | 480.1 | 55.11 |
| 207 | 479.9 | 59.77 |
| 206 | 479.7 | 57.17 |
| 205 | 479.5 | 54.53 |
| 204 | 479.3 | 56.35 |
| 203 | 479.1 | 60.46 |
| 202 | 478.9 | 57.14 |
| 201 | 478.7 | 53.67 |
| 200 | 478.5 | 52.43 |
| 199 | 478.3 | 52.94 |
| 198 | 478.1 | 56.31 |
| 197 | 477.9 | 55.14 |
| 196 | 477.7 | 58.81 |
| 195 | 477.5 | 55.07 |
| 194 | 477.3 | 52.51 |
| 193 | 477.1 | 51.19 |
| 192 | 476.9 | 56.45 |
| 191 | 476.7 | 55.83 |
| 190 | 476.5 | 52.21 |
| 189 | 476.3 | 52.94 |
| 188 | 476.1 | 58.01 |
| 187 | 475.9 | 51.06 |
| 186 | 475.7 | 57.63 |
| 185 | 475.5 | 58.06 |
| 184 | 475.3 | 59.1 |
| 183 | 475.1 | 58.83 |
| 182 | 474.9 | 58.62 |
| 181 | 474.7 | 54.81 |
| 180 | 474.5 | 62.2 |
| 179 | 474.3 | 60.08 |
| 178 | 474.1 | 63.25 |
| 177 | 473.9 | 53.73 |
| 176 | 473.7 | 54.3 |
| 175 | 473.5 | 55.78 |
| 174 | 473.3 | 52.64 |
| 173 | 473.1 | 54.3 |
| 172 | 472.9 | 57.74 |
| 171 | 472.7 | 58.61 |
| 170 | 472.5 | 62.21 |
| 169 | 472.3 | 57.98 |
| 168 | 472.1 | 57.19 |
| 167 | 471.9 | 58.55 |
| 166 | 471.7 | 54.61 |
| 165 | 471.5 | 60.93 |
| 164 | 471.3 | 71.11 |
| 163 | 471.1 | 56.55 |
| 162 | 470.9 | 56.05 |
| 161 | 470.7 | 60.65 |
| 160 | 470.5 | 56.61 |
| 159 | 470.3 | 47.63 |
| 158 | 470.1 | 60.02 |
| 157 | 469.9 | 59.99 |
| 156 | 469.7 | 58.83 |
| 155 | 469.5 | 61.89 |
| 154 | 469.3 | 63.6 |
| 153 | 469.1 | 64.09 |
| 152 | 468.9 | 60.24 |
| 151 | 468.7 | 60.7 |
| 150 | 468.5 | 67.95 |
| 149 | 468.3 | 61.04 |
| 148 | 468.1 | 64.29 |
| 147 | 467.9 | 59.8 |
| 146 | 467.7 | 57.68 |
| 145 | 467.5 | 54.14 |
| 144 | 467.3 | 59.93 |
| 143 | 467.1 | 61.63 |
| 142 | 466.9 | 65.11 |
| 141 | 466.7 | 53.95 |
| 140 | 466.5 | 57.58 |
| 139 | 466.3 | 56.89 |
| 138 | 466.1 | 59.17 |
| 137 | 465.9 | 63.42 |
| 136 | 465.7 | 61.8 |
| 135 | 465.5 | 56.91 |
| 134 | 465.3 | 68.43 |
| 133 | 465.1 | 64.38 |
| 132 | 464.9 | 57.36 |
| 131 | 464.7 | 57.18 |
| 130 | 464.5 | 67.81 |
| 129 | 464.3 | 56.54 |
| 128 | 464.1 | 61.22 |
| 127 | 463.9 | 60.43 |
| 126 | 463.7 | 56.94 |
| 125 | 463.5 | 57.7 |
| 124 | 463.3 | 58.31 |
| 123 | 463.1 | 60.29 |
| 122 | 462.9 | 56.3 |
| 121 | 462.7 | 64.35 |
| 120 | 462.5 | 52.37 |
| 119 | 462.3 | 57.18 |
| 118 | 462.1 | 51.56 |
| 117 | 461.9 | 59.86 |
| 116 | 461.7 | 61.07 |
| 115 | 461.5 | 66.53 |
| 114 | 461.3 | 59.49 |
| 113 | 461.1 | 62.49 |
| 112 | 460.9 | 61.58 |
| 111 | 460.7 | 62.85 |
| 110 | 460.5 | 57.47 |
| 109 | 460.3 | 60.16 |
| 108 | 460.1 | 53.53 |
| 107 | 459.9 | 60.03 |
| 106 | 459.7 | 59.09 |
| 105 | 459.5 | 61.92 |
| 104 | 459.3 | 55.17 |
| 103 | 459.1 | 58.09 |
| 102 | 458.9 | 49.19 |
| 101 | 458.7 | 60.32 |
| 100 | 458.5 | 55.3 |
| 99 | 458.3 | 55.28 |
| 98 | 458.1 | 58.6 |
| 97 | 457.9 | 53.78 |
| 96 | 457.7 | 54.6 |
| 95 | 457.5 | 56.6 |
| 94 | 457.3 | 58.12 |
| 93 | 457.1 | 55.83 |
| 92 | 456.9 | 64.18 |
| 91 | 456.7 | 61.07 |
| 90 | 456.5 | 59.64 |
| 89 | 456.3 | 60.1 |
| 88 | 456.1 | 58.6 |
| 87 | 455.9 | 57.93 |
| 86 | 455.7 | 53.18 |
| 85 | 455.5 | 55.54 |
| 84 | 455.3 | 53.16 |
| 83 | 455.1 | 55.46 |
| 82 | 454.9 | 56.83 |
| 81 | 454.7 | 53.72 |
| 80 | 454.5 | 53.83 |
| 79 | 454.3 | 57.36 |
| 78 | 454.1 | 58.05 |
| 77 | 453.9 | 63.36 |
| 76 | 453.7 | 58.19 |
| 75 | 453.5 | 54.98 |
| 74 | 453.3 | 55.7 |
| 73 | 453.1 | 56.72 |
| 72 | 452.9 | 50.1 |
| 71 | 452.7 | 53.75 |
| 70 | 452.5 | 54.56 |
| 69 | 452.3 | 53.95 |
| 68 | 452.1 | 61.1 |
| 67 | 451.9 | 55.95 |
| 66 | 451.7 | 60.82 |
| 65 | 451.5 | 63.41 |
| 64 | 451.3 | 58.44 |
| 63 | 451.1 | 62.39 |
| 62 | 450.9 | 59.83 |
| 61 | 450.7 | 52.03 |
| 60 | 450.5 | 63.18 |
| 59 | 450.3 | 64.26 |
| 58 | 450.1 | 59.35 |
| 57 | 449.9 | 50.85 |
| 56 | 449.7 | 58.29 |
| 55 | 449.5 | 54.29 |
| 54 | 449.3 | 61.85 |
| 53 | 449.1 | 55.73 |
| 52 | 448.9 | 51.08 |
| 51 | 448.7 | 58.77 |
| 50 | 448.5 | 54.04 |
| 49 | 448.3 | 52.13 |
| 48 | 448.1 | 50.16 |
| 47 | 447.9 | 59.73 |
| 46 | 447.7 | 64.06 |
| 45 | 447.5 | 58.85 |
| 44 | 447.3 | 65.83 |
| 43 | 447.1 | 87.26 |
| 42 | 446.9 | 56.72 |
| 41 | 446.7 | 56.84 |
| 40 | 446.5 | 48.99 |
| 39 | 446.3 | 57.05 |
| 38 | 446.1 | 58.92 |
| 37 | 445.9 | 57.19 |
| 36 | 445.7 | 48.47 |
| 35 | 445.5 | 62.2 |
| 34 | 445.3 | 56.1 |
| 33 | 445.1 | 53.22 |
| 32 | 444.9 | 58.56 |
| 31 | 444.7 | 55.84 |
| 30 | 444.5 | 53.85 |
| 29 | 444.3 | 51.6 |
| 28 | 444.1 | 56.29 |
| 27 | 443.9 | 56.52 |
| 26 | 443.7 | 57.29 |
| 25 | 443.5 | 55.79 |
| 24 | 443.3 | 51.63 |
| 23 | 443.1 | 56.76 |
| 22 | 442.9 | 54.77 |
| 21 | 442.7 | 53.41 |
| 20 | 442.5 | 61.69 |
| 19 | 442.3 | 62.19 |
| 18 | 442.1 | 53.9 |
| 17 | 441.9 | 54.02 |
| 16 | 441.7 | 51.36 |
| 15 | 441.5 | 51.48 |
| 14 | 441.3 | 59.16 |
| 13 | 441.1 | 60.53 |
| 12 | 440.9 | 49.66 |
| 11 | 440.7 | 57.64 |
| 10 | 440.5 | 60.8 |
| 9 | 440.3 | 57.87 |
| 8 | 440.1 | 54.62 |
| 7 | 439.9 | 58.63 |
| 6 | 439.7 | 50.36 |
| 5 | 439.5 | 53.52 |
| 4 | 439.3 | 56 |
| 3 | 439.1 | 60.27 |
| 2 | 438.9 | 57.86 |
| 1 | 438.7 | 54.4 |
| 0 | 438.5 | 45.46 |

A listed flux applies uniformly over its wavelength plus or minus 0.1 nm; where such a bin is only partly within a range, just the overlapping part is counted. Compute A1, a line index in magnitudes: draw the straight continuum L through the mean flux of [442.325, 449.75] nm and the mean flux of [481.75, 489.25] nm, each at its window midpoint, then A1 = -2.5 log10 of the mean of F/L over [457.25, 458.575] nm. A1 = 0.185 mag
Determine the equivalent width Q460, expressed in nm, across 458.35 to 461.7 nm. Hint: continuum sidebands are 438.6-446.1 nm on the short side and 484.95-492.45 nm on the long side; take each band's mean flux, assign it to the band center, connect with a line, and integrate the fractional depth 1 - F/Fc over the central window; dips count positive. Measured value 0.46 nm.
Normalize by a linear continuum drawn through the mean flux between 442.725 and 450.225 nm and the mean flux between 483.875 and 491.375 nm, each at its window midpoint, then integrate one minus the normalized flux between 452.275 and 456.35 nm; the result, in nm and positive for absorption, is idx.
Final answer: 0.45 nm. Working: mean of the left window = 56.9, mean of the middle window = 55.9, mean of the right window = 88.1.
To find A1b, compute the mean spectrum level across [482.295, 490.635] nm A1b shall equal 84.9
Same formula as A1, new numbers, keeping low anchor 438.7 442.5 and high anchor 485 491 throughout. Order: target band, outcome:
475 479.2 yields 0.49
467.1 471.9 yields 0.33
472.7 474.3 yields 0.44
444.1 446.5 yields 0.09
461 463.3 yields 0.25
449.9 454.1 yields 0.14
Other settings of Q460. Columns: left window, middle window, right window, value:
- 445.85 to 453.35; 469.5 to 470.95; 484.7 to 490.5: 0.41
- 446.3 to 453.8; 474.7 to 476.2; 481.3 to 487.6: 0.49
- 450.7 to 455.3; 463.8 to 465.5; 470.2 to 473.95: -0.13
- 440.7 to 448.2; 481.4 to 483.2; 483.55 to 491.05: 0.65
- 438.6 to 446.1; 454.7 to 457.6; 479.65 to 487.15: 0.40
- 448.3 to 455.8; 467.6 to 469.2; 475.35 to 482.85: -0.18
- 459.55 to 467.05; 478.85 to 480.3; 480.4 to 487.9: 0.44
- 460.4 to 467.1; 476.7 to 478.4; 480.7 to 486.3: 0.58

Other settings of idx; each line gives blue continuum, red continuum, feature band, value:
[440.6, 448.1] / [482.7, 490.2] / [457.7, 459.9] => 0.357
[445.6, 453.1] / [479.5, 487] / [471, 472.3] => 0.304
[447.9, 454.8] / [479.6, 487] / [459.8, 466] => 0.772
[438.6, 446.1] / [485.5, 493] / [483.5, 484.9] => 0.517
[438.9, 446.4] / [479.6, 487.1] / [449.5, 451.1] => 0.097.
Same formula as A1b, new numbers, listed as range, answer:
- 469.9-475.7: 58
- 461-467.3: 59.8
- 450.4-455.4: 57.1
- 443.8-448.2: 57.9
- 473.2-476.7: 56.6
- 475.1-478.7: 55.1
